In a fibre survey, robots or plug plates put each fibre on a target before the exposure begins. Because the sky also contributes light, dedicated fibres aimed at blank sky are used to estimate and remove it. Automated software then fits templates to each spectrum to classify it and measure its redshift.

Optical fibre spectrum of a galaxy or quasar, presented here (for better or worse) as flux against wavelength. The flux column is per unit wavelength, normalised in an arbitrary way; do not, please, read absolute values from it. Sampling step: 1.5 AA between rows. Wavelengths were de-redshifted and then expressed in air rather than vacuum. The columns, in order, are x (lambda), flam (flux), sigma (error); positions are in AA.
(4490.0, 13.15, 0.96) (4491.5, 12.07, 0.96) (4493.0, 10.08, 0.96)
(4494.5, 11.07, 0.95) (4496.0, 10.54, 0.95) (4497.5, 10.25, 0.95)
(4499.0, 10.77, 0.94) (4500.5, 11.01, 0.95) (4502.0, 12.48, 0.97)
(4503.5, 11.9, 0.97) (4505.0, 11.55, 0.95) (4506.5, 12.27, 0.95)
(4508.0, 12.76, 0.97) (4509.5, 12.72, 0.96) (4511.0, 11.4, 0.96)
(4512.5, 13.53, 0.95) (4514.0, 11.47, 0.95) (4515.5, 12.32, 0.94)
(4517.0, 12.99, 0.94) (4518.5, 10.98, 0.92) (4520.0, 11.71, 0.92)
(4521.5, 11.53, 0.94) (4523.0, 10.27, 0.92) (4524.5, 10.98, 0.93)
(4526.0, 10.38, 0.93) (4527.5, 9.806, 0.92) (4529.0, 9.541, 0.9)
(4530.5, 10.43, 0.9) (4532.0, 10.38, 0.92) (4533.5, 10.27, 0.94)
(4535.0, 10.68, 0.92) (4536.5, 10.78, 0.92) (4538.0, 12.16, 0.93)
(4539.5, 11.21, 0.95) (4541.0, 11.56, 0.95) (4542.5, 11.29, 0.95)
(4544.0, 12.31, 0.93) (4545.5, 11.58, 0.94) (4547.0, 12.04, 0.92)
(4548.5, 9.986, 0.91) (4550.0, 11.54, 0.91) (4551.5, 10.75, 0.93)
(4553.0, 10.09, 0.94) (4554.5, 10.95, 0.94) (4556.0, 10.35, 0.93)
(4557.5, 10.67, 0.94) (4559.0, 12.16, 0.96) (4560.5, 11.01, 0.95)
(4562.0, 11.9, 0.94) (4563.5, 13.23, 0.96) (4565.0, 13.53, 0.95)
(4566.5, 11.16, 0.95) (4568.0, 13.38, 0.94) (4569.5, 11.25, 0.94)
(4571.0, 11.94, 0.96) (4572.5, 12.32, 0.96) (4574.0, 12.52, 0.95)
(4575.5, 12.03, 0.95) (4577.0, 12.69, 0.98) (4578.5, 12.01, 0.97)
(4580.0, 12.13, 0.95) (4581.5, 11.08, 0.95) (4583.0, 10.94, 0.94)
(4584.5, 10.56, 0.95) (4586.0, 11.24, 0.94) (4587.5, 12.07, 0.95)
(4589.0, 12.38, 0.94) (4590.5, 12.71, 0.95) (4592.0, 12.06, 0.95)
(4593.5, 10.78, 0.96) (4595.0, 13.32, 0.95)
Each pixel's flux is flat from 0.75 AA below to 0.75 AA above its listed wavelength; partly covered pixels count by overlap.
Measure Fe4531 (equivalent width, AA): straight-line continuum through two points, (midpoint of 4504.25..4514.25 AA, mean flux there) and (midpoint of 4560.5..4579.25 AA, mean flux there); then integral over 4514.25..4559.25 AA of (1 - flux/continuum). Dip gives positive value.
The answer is 4.5 AA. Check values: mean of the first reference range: 12.3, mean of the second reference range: 12.3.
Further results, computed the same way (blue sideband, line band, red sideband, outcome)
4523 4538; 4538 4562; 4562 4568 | 0.9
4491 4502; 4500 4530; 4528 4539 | -2.3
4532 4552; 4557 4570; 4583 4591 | -0.7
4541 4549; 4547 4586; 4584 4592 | 0.2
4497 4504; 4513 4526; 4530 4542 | -0.5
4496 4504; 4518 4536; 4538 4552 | 1.2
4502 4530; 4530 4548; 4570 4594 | 0.7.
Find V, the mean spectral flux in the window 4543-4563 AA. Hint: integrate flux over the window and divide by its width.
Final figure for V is 11.2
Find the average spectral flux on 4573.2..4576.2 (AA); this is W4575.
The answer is 12.3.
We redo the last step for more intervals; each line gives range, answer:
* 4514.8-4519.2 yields 12.1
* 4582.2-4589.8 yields 11.4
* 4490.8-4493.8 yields 11.1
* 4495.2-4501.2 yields 10.6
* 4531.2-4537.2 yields 10.5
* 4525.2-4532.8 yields 10.1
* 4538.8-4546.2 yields 11.6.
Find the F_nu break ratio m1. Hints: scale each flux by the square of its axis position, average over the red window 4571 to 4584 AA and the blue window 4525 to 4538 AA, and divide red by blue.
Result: 1.17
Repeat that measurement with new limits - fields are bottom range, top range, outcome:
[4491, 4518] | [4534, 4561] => 0.97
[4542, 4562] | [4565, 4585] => 1.08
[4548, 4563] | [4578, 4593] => 1.08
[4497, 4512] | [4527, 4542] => 0.92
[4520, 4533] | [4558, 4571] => 1.18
